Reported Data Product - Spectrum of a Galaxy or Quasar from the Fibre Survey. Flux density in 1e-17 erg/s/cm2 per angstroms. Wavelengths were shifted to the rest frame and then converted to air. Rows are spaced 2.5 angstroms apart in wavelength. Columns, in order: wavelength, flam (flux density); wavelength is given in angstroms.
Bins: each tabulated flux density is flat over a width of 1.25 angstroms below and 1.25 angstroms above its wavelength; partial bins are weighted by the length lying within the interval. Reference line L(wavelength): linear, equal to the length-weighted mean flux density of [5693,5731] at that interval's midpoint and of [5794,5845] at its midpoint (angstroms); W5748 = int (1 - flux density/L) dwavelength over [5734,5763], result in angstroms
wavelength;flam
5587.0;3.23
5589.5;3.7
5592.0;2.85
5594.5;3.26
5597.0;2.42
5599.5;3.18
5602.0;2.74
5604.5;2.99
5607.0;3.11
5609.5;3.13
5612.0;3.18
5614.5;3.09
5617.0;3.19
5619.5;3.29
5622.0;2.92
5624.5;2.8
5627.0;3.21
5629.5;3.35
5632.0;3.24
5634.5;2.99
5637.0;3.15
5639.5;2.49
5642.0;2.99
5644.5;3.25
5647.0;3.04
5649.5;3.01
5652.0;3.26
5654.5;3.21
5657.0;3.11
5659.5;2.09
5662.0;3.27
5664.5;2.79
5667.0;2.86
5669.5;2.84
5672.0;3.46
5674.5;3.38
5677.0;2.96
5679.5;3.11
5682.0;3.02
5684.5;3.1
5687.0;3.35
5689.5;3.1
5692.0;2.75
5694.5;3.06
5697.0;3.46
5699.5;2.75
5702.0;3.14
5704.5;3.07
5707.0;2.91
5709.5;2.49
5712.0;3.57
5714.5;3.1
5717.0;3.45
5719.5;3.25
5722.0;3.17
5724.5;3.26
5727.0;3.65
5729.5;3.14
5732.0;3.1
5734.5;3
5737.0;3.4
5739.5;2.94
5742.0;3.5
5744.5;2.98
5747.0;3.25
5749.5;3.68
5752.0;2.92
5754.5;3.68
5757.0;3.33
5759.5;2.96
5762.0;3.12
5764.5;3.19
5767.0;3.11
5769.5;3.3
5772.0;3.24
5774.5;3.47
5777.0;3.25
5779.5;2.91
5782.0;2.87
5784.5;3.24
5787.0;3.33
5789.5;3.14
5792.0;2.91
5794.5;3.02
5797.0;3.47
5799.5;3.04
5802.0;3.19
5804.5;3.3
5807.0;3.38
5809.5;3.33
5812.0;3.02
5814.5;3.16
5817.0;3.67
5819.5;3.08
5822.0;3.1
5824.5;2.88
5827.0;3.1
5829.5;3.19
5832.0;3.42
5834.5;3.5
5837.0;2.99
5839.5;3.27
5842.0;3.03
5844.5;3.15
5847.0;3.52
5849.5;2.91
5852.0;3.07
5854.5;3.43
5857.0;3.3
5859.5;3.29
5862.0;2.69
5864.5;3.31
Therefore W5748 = -0.5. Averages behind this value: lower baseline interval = 3.16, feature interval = 3.24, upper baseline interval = 3.21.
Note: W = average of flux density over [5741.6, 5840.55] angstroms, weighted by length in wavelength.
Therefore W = 3.21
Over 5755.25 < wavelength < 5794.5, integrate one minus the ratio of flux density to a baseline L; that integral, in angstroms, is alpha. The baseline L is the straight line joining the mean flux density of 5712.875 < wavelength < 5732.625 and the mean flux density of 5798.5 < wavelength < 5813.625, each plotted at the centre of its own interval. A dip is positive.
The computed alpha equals 0.92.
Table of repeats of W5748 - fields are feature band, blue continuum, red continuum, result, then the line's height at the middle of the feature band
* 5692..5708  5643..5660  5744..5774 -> 0.4 angstroms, 3.13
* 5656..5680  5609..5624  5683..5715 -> 0.8 angstroms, 3.08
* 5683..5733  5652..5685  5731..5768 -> -0.4 angstroms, 3.12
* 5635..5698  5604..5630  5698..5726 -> 1.4 angstroms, 3.11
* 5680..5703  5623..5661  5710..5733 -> 0.7 angstroms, 3.18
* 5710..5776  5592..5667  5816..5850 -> -2.7 angstroms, 3.12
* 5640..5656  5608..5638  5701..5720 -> 0.1 angstroms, 3.12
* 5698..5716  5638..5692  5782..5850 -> 0.3 angstroms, 3.07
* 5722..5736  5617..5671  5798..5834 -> -0.5 angstroms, 3.11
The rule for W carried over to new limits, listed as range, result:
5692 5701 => 3.04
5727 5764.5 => 3.23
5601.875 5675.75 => 3.05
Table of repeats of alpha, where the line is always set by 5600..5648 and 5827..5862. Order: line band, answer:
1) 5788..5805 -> 0.2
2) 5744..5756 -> -0.7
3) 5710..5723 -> -0.6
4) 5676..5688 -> 0.0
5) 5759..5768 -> 0.1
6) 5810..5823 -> -0.1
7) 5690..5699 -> 0.1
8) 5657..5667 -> 1.0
